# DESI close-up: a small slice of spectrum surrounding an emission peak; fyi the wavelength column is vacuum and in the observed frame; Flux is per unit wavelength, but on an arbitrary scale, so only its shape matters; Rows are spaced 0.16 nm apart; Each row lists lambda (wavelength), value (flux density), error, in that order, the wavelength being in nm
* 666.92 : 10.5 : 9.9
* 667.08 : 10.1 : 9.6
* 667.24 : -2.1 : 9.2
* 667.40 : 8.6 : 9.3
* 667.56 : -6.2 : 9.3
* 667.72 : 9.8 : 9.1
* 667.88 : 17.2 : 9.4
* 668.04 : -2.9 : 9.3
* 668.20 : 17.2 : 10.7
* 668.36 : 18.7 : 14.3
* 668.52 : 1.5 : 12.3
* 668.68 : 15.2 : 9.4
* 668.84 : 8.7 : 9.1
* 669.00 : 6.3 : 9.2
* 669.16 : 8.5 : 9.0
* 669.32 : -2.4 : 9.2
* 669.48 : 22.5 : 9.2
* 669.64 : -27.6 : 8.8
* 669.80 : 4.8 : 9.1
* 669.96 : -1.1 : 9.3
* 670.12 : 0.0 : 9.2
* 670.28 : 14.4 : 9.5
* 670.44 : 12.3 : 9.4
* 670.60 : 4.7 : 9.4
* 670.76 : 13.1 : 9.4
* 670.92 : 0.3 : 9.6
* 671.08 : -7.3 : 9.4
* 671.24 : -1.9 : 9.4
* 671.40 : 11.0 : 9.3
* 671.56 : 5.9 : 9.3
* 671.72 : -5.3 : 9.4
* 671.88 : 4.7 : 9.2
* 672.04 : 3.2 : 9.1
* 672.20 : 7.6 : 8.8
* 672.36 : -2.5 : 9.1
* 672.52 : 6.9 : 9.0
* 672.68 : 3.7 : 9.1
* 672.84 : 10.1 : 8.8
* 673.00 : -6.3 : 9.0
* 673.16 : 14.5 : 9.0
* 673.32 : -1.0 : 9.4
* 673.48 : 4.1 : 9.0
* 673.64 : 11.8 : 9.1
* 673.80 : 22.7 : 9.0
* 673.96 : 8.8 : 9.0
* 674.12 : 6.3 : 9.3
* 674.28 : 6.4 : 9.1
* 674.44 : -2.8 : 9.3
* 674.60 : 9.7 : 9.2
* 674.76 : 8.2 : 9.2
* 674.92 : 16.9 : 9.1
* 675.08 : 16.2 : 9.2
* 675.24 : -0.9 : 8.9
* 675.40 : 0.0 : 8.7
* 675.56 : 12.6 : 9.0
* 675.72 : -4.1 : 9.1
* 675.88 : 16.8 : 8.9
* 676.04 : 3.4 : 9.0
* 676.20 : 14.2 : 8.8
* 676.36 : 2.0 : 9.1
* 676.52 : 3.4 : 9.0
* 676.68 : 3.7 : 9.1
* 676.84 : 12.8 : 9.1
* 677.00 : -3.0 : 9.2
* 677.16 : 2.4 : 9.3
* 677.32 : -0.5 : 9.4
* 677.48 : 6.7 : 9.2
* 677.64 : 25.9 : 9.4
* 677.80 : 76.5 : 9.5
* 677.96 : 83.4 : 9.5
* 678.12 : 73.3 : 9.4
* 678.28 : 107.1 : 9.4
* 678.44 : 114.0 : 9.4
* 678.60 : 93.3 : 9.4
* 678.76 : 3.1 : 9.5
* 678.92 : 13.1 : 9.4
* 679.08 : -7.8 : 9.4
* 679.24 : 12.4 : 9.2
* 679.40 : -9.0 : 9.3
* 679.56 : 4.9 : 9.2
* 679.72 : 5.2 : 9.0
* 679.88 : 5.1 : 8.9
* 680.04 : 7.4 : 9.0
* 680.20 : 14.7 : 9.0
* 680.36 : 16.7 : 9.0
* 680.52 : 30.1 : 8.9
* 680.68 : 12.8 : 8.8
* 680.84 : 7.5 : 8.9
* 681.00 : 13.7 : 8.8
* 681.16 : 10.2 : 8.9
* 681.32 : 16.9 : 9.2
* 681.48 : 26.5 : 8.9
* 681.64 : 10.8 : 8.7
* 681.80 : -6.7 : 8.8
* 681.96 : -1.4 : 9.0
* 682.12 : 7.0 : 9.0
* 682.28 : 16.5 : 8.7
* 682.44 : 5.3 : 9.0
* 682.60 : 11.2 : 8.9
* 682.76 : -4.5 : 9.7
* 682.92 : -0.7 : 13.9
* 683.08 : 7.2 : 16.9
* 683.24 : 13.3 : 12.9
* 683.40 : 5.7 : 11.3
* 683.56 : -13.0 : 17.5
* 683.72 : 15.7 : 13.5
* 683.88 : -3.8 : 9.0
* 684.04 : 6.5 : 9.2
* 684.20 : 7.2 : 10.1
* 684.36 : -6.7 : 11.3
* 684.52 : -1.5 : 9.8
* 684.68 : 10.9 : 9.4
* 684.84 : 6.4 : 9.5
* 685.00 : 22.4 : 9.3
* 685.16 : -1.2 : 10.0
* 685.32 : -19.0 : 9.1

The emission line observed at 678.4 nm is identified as [O II]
